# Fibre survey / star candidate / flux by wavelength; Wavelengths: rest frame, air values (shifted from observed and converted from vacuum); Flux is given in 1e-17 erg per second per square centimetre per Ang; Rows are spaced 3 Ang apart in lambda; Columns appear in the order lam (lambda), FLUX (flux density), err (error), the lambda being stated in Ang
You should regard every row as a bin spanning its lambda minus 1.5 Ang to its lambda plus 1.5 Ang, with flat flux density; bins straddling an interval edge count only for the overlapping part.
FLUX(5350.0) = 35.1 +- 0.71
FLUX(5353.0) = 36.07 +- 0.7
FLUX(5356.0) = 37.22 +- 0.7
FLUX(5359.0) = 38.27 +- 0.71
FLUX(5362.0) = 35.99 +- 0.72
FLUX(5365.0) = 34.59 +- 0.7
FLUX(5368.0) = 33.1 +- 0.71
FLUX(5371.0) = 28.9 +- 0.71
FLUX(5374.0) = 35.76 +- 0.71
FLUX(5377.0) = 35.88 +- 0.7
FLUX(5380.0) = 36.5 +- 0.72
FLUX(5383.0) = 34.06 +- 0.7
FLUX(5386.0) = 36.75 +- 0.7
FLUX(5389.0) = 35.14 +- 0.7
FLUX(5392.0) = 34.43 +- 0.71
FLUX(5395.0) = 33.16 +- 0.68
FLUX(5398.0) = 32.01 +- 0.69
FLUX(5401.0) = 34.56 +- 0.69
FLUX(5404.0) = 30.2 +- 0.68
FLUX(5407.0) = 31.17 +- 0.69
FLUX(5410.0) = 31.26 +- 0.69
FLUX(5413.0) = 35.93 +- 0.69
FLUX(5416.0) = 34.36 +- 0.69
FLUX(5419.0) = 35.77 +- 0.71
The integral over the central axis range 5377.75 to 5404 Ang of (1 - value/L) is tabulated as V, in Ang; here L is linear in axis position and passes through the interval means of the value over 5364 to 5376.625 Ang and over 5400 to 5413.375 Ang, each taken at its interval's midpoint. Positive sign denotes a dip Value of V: -1.3 Ang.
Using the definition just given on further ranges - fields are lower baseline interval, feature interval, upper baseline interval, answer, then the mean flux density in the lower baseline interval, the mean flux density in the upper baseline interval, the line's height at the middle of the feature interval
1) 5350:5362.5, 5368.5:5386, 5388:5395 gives 0.5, 36.7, 34.4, 35.4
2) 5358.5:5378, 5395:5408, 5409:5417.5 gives 0.7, 34.4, 34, 34.1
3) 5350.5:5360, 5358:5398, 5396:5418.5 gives 0.6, 36.9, 32.9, 35.2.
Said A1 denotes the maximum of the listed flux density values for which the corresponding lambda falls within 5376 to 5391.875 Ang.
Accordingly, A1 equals 36.75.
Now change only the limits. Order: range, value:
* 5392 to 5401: 34.56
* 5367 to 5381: 36.5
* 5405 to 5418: 35.93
